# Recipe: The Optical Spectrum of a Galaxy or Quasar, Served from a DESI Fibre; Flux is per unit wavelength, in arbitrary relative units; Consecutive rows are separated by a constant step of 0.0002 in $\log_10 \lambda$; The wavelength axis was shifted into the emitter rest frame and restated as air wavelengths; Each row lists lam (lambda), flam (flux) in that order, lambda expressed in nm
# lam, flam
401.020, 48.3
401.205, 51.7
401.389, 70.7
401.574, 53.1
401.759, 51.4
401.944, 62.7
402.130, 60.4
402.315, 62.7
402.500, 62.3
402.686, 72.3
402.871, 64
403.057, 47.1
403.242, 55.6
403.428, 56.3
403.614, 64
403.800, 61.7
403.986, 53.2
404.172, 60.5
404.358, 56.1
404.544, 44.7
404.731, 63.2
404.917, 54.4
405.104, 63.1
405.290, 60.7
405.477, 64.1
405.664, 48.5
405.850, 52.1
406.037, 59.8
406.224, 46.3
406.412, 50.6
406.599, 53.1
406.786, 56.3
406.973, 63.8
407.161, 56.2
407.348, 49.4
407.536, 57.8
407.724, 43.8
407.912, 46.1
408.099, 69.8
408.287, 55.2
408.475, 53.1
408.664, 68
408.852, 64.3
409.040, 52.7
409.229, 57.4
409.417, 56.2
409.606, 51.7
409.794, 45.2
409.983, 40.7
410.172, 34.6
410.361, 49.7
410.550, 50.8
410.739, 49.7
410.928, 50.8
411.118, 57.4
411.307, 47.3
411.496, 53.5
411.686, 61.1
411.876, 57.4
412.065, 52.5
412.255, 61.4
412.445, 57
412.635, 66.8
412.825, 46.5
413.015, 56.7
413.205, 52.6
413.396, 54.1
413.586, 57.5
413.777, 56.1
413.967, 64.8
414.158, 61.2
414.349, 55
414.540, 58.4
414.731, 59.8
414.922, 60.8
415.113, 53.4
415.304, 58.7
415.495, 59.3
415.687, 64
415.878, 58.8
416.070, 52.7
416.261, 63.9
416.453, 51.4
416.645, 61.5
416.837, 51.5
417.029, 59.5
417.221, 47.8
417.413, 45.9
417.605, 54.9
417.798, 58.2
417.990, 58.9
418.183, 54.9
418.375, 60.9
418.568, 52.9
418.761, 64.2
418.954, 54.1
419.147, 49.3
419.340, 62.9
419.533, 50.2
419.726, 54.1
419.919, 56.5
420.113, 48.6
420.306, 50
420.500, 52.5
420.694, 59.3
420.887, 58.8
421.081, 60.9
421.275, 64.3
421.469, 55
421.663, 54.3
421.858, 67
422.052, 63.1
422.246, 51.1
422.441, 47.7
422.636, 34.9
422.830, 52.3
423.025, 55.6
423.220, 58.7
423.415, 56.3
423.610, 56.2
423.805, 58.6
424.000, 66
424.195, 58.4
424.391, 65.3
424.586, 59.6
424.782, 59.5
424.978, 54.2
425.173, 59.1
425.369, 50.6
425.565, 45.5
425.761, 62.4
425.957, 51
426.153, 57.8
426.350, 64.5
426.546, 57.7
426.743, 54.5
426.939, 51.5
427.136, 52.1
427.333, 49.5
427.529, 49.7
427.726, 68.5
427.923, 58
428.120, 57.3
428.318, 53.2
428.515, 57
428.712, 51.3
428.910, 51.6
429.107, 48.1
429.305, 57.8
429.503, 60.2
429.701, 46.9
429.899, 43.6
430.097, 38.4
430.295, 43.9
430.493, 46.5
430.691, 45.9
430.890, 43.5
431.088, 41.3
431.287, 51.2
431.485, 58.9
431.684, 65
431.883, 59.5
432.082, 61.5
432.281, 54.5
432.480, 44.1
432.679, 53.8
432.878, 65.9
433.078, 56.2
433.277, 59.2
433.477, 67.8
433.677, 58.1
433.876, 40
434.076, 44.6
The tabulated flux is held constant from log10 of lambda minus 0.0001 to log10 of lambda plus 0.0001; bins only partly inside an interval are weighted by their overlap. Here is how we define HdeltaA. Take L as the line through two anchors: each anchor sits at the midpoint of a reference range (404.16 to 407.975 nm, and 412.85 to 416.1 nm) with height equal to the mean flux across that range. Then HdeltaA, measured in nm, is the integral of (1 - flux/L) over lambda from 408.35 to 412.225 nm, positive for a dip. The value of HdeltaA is 0.23 nm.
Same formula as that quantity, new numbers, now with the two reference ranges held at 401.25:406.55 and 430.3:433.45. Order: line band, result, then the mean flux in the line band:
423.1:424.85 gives -0.15 nm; 59.8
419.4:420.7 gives 0.06 nm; 52.9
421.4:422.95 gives 0.06 nm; 53.2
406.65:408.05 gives 0.08 nm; 53.9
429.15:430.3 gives 0.11 nm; 48.8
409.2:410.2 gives 0.16 nm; 47.9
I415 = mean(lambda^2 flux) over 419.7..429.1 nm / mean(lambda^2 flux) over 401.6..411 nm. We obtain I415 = 1.1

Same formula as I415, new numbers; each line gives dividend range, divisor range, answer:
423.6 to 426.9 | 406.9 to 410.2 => 1.16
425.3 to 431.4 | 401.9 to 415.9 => 1.02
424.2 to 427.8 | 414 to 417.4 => 1.03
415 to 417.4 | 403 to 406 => 1.05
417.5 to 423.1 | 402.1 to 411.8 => 1.07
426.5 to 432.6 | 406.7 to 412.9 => 1.06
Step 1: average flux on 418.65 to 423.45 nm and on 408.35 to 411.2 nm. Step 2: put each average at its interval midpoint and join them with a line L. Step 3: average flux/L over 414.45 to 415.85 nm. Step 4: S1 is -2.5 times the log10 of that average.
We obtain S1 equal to -0.108 mag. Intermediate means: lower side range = 52.1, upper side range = 55.2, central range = 59.2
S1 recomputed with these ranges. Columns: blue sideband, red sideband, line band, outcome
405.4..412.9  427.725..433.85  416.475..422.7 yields -0.03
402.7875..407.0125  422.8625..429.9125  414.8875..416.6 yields -0.04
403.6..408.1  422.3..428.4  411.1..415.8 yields -0.03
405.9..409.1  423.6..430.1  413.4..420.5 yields -0.02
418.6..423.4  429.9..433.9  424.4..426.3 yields -0.04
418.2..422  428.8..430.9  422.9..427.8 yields -0.10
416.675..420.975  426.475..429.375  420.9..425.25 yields -0.05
